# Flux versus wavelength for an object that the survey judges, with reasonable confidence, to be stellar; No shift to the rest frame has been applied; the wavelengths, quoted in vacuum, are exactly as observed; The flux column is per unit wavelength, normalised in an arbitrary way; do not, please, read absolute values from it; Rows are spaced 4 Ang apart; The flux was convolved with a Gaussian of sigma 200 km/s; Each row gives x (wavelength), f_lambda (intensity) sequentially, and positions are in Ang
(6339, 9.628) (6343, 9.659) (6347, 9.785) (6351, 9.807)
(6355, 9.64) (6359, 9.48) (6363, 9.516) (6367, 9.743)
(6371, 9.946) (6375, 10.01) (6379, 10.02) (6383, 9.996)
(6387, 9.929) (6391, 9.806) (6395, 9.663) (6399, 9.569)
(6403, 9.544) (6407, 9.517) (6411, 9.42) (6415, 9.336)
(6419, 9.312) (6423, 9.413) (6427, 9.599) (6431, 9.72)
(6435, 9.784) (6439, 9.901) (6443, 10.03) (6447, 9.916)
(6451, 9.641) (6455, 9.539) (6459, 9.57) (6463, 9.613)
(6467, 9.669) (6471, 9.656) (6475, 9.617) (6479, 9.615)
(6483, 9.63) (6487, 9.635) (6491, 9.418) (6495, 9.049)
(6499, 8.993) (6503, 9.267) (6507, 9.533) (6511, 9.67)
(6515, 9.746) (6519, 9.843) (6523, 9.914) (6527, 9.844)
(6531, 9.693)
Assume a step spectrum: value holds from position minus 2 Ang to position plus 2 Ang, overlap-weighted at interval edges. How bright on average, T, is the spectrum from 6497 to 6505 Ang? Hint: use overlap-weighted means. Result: 9.13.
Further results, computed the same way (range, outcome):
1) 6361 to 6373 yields 9.73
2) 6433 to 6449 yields 9.91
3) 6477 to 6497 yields 9.47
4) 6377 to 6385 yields 10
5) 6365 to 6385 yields 9.94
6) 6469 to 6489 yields 9.63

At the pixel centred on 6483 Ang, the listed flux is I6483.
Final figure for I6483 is 9.63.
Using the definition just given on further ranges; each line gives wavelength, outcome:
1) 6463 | 9.613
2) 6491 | 9.418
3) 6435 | 9.784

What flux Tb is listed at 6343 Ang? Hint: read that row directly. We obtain 9.659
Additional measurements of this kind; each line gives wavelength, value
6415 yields 9.336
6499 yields 8.993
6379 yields 10.02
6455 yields 9.539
